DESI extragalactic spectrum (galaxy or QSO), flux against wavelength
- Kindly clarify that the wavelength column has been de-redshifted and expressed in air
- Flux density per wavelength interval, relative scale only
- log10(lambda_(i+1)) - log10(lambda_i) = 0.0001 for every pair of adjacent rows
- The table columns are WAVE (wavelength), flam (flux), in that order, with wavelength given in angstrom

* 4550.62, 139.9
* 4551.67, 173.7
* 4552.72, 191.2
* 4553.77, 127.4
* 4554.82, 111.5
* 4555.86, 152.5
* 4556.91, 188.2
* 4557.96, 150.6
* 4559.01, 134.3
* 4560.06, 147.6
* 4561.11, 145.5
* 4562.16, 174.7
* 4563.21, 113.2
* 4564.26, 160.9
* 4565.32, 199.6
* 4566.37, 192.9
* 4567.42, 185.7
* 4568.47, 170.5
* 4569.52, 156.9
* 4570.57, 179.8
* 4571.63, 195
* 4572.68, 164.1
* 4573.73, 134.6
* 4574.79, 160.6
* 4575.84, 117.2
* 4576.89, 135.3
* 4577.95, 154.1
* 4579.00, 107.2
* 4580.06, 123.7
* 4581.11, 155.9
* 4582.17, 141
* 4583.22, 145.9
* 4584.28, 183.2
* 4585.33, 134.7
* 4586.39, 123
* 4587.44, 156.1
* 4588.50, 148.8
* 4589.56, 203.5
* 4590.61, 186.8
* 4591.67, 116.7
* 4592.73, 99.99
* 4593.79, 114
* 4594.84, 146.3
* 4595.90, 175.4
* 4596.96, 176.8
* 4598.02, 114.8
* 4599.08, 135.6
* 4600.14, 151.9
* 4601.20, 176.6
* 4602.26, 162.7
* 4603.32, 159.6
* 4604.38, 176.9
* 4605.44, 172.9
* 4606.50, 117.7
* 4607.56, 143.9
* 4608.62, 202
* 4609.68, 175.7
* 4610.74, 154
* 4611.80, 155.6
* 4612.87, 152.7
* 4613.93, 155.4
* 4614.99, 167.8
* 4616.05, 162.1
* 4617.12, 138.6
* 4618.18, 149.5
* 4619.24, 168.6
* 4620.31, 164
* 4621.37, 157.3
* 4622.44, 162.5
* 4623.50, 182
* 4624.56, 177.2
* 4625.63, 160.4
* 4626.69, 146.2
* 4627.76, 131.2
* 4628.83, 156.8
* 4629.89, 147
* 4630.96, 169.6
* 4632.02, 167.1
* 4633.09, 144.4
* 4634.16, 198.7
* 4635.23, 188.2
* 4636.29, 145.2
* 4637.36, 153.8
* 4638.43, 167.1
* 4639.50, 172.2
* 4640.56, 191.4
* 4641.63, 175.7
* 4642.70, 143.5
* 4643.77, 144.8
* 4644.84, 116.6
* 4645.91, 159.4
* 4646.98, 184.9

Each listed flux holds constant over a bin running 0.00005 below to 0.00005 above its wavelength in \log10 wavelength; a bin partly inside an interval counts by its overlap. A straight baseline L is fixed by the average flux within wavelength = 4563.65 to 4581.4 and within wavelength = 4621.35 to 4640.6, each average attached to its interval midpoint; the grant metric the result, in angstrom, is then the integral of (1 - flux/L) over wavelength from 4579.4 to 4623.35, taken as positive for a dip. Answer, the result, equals 1.9 angstrom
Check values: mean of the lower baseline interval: 158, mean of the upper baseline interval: 164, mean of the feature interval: 154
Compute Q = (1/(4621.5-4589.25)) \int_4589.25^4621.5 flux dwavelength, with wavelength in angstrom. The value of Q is 156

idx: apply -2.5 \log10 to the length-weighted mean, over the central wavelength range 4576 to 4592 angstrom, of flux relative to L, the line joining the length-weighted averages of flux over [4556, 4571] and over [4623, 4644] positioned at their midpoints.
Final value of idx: 0.11 mag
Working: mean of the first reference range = 164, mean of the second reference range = 163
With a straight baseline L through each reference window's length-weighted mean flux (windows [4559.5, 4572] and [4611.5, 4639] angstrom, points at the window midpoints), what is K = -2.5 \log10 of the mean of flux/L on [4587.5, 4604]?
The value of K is 0.09 mag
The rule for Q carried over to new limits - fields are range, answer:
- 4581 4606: 152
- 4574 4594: 143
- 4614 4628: 160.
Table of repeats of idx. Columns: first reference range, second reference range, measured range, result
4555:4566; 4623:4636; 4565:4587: 0.02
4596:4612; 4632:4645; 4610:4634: 0.02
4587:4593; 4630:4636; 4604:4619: 0.02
